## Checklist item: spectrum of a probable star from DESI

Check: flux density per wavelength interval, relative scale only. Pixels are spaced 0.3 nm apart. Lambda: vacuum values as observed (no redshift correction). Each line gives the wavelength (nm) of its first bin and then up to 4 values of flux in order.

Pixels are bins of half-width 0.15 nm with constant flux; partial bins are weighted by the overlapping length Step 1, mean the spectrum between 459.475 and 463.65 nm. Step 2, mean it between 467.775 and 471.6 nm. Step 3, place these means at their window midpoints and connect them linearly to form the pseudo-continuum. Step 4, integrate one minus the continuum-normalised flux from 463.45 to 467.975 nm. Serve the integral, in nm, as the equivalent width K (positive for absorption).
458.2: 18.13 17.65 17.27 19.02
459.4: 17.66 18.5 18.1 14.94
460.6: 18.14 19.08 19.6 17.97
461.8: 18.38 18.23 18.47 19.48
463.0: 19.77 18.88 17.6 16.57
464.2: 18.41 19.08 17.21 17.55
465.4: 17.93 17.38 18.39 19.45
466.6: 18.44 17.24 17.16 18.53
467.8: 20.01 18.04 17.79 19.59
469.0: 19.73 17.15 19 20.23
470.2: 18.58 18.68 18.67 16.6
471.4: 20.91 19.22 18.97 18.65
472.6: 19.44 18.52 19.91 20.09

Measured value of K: 0.13 nm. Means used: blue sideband 18.4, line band 18.1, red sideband 18.8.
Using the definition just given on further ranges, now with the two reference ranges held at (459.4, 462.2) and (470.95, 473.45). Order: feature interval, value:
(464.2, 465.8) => 0.047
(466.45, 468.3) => 0.042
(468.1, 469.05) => -0.003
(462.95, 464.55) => 0.007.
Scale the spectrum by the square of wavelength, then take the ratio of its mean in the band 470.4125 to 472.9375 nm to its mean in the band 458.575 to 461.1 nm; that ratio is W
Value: 1.1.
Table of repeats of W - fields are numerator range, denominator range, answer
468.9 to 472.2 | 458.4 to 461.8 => 1.10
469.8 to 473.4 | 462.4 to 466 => 1.08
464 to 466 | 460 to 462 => 1.01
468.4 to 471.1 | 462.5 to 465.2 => 1.05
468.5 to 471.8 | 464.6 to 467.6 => 1.07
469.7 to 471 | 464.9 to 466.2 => 1.08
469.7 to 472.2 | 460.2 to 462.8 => 1.08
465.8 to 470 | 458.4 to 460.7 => 1.09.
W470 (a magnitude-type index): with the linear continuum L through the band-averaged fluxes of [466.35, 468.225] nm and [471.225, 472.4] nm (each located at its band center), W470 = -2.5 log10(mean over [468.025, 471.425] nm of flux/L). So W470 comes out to 0.01 mag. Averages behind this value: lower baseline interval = 18.3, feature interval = 18.7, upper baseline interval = 19.4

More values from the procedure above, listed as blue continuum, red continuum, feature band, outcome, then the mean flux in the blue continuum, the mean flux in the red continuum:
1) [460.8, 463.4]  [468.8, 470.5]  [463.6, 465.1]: 0.07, 18.9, 18.9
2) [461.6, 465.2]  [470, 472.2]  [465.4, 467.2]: 0.03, 18.3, 18.8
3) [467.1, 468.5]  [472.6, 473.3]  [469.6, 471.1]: 0.00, 18.4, 19.2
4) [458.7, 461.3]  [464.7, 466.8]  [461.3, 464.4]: -0.02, 18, 18.1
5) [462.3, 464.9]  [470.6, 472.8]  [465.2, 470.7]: 0.01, 18.4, 18.9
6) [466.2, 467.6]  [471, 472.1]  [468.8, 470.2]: -0.02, 18.1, 19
